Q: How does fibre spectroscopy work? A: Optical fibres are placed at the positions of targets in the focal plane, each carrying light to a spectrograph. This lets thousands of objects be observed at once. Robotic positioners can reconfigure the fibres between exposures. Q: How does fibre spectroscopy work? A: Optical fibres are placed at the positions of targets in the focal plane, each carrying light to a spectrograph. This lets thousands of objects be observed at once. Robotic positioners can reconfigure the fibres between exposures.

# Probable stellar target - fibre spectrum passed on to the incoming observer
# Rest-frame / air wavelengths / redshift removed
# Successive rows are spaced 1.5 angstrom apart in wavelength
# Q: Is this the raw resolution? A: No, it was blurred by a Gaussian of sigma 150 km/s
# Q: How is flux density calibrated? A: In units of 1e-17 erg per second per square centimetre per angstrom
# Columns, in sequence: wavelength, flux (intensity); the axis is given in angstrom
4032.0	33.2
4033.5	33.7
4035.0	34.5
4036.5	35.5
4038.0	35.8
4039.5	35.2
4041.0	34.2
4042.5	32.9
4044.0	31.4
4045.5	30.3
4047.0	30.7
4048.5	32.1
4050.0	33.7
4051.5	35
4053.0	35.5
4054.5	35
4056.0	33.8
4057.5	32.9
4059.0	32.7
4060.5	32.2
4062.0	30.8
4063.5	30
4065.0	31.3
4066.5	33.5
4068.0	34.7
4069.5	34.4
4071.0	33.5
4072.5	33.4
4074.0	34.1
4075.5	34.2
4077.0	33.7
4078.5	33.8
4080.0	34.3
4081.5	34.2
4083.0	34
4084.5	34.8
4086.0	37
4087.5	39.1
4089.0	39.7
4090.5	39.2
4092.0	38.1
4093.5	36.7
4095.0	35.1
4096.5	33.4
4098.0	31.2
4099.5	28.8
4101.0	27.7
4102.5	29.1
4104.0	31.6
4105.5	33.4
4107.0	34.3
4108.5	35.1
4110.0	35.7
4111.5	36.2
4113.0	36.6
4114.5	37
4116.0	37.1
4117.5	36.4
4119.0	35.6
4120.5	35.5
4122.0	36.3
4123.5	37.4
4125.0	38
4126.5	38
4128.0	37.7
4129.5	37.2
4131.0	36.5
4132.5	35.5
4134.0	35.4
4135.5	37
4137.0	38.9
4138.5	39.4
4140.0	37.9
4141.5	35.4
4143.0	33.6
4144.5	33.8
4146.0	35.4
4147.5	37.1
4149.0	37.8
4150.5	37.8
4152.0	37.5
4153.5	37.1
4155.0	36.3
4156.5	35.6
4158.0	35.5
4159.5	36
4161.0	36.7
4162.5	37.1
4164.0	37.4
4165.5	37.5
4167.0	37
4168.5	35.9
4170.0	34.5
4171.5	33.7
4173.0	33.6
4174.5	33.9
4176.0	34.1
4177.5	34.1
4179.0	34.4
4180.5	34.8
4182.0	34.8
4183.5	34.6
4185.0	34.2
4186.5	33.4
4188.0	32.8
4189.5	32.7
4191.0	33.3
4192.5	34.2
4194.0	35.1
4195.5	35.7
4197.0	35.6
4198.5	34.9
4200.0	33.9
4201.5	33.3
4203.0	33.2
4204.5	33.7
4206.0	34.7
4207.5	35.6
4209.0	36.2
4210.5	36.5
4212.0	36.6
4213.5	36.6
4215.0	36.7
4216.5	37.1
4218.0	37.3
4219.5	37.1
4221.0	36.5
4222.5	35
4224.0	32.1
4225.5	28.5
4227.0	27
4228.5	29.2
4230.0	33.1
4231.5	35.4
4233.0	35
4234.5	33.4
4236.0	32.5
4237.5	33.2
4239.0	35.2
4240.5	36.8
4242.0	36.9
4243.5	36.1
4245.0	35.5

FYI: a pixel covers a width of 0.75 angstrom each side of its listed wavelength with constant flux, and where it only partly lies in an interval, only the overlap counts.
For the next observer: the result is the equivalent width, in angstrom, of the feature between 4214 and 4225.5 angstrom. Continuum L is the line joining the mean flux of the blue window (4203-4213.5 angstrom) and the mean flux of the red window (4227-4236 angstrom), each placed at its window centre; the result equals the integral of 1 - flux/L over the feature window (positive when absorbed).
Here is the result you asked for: -0.48 angstrom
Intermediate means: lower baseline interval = 35.5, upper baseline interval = 32.6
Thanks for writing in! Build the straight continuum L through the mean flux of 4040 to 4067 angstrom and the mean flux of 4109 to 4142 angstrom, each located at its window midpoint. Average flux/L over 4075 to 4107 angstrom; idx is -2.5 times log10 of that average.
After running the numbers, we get 0.02 mag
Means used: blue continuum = 32.7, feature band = 34.2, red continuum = 36.8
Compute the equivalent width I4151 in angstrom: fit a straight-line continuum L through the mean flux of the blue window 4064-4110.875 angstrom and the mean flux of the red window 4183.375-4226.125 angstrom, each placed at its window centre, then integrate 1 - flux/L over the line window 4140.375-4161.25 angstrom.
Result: -1.0 angstrom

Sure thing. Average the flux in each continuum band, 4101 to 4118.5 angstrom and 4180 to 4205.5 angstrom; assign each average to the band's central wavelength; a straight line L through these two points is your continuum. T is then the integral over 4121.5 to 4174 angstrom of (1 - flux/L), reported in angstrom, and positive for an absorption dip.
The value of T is -3.3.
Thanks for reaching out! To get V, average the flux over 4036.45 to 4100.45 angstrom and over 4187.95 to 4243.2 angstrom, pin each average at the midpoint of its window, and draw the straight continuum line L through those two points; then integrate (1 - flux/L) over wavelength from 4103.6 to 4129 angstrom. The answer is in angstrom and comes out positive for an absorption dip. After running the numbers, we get -1.5 angstrom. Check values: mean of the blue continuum 34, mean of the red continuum 34.4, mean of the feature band 36.1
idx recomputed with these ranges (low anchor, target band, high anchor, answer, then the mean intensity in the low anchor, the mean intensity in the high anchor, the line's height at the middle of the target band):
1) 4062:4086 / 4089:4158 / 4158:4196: -0.047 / 33.6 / 34.9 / 34.2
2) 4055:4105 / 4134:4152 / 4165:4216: -0.073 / 33.7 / 34.8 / 34.3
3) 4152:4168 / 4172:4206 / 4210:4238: 0.043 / 36.6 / 34.1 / 35.5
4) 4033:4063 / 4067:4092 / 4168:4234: -0.056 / 33.4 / 34.3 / 33.6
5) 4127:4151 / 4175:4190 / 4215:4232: 0.034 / 36.7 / 33.6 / 35.1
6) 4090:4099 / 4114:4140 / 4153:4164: -0.034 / 35.3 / 36.4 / 35.9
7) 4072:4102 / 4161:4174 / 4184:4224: -0.030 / 34.6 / 35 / 34.9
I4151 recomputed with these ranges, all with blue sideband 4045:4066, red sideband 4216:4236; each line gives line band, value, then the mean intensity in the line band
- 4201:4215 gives -0.8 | 35.3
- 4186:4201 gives -0.4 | 34.2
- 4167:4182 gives -0.6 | 34.5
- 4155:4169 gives -1.4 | 36.5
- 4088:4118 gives -1.6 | 34.6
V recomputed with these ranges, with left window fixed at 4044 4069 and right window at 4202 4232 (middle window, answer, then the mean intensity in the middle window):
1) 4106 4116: -0.8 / 35.9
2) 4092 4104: 0.4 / 32.1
